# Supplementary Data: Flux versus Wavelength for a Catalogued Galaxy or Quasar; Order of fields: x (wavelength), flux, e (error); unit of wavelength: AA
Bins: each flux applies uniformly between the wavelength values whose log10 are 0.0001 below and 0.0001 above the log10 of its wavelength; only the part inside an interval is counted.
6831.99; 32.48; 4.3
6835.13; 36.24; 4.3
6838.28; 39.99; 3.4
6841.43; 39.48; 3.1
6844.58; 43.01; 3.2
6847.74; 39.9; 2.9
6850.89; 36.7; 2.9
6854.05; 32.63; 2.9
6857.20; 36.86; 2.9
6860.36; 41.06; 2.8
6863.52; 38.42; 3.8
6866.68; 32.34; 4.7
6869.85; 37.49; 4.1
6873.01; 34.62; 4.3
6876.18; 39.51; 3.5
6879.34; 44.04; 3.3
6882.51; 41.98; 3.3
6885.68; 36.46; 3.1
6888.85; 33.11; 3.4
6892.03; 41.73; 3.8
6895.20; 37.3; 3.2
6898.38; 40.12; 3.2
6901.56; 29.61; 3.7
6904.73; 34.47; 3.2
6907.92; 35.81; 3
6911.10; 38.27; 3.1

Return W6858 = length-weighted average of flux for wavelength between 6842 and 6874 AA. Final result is 37.4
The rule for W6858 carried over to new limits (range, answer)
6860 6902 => 37.8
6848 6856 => 35.7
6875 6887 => 40.6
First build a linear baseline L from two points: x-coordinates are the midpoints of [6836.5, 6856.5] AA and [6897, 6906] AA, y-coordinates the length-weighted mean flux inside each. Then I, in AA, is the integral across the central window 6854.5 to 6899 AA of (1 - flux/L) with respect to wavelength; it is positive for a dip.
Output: -2.07 AA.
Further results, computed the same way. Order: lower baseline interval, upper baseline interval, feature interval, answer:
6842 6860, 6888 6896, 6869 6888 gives -0.5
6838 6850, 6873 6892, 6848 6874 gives 2.1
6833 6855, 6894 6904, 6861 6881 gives -0.5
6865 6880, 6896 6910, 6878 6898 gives -1.6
